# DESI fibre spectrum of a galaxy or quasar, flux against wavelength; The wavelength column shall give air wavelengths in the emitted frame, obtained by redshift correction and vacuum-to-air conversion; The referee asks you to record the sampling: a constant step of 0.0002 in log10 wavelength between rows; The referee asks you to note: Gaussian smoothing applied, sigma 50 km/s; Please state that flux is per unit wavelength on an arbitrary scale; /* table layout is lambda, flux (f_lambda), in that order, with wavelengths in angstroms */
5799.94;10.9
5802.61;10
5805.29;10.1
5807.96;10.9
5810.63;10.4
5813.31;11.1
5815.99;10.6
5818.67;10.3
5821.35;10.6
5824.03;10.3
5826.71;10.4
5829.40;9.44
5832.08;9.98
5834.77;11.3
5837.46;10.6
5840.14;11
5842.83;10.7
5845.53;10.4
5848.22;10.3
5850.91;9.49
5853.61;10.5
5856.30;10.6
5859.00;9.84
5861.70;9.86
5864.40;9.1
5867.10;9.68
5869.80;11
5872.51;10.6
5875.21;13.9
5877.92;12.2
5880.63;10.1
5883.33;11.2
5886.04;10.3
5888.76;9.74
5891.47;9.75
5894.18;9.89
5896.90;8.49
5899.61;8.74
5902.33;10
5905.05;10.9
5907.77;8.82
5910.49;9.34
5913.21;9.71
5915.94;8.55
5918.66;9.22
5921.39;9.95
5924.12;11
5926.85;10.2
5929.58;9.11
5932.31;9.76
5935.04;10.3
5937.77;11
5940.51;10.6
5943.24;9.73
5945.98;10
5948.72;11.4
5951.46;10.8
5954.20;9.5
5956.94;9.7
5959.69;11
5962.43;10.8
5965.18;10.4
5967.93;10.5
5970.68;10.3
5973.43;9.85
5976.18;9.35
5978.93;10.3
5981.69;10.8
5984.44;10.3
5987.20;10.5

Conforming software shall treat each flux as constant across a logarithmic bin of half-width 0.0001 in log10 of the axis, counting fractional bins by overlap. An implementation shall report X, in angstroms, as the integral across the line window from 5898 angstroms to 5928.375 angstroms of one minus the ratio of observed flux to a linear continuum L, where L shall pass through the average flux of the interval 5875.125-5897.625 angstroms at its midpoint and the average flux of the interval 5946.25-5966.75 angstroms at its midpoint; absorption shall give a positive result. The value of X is 2.4 angstroms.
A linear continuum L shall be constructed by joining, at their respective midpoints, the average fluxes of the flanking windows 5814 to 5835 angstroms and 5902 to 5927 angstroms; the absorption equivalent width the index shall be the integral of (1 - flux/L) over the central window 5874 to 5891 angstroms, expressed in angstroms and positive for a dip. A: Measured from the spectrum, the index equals -2.0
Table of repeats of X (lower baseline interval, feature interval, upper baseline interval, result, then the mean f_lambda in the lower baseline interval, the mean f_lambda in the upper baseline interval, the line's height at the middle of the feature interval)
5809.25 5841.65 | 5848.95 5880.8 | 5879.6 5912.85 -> -1.57 angstroms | 10.5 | 9.77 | 10.1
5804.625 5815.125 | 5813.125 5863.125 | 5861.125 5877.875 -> 1.78 angstroms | 10.7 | 10.8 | 10.7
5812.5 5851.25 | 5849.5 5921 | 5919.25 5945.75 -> 1.63 angstroms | 10.4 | 10.1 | 10.3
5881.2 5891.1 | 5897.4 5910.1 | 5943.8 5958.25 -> 0.97 angstroms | 10.3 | 10.3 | 10.3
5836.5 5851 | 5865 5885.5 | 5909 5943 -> -1.73 angstroms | 10.5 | 9.89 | 10.3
